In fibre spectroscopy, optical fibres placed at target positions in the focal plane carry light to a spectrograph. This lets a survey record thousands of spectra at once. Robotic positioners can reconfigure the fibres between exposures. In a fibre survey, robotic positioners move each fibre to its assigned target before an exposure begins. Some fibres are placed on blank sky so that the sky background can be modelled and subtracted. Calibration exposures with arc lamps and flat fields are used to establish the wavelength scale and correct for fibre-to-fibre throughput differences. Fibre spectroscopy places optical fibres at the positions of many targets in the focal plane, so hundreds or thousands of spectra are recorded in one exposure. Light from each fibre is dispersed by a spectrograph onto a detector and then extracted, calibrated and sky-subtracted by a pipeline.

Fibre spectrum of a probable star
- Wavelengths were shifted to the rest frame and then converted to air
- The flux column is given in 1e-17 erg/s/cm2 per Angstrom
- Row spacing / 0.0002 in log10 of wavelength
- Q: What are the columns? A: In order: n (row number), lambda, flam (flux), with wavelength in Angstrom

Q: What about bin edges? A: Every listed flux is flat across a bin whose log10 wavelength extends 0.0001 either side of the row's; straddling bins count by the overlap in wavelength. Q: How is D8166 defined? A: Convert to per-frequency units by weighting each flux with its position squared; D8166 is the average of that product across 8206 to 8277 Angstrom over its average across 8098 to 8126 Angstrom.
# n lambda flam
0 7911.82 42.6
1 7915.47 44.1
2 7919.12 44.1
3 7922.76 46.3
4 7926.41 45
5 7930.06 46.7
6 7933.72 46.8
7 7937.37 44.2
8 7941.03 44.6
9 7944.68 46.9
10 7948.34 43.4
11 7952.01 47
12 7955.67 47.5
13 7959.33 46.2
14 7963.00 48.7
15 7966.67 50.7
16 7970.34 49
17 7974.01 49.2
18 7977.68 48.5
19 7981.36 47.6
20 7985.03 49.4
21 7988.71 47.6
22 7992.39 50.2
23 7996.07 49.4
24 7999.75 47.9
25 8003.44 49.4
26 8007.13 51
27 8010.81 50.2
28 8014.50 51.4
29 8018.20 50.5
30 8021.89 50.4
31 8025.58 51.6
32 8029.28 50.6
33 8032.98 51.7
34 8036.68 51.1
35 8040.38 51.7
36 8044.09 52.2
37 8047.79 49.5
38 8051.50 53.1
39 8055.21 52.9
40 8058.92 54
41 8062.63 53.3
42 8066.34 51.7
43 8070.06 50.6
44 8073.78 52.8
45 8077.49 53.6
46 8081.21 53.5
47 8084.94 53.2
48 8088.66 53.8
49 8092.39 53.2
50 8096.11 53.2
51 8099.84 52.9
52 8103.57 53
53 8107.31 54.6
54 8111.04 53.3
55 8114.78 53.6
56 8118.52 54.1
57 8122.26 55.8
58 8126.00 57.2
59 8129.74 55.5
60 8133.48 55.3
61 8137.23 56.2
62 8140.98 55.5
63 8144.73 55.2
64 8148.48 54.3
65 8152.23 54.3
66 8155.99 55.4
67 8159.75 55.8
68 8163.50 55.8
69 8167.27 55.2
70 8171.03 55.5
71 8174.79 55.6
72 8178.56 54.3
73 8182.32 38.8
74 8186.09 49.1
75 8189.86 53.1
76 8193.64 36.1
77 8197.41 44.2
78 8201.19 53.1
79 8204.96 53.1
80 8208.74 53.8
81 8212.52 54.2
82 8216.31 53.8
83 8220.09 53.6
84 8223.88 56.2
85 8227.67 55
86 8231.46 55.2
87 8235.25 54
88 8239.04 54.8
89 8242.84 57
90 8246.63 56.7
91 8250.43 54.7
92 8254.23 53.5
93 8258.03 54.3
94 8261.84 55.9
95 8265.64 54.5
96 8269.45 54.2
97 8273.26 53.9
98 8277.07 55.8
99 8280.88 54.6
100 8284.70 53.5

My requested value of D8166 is 1.04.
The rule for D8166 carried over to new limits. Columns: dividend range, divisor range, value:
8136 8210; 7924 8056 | 1.11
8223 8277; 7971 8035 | 1.17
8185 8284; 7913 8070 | 1.15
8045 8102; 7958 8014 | 1.10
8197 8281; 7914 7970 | 1.27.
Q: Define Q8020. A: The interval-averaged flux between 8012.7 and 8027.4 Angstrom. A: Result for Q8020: 51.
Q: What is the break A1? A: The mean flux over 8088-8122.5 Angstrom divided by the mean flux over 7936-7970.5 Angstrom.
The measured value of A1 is 1.1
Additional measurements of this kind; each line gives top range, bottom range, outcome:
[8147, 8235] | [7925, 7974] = 1.12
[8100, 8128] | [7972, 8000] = 1.12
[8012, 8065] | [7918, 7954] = 1.14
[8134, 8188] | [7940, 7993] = 1.12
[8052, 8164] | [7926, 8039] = 1.11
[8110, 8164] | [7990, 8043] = 1.09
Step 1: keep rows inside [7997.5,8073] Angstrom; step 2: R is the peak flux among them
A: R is 54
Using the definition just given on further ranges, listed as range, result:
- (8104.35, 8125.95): 55.8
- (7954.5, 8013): 51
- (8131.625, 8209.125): 56.2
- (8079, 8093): 53.8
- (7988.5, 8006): 50.2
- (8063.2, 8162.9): 57.2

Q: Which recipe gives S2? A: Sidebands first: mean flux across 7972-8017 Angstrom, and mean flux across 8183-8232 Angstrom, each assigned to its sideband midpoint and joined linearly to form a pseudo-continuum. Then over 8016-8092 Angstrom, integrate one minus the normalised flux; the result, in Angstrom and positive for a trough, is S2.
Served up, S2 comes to -3.5 Angstrom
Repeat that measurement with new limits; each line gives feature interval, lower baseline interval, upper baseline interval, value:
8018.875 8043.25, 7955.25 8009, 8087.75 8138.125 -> -0.13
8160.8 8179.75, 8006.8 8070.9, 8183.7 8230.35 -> -1.50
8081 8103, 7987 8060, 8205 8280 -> -0.52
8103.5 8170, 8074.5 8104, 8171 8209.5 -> -4.73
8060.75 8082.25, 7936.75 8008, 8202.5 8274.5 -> -0.90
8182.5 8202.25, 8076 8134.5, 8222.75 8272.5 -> 3.08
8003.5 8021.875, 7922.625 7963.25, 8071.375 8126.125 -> -0.43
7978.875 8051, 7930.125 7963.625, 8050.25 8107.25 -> -0.80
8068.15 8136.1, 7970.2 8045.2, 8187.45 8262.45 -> -3.34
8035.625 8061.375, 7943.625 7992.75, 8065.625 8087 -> -0.36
